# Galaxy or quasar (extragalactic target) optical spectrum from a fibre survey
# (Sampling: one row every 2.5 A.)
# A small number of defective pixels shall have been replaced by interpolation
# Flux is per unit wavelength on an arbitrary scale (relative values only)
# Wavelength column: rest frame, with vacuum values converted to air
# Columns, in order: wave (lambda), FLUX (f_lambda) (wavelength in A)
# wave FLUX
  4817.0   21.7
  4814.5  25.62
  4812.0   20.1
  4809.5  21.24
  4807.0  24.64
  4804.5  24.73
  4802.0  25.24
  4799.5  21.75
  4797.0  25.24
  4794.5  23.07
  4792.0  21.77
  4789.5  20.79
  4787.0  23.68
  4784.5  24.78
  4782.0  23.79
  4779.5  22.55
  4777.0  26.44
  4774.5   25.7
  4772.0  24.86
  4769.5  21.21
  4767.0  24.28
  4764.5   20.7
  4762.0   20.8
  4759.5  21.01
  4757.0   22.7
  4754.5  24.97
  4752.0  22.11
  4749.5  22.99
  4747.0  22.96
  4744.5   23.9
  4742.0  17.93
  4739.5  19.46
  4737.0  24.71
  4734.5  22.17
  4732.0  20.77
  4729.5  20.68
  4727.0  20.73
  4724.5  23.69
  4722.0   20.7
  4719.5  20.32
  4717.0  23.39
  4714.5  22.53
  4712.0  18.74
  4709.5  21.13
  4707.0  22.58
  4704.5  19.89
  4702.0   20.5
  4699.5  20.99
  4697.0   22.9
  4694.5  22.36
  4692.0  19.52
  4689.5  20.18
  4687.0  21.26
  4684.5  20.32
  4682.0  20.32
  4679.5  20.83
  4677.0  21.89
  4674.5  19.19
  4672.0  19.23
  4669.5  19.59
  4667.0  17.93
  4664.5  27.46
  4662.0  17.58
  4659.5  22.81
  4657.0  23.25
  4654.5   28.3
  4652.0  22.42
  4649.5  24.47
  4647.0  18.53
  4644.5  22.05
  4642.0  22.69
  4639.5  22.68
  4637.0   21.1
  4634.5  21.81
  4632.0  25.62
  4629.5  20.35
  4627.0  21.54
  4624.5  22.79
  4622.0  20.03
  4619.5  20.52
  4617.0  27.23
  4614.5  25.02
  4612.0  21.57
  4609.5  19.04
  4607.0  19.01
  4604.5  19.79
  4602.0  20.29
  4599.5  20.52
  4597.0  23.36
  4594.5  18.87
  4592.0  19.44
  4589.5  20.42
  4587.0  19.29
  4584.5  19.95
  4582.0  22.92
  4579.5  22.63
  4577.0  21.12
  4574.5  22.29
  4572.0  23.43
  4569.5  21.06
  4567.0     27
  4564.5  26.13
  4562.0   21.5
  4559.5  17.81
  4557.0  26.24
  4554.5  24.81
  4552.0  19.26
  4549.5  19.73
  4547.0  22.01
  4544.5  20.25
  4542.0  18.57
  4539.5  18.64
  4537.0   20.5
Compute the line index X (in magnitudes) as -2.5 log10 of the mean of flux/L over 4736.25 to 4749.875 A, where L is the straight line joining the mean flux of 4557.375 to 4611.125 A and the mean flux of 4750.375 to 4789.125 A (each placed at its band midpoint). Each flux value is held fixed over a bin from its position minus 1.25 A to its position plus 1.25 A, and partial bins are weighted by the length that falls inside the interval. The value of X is 0.055 mag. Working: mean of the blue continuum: 21.3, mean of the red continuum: 23.2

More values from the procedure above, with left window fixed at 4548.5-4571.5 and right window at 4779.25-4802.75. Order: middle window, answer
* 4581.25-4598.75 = 0.111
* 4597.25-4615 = 0.104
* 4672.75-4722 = 0.101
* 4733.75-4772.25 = 0.044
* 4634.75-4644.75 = 0.037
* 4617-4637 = 0.036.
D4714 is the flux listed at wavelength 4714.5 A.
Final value 22.53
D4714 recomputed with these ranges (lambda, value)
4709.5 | 21.13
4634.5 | 21.81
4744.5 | 23.9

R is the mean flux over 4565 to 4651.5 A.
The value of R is 21.8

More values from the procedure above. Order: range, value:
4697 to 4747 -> 21.4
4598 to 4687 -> 21.6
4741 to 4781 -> 22.9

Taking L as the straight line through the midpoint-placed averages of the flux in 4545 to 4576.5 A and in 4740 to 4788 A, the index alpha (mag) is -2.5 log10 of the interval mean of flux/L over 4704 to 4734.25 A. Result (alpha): 0.08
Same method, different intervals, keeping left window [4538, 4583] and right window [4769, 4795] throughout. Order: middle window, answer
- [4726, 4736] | 0.10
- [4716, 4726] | 0.06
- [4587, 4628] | 0.06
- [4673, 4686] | 0.12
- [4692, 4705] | 0.09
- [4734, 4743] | 0.11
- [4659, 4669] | 0.07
